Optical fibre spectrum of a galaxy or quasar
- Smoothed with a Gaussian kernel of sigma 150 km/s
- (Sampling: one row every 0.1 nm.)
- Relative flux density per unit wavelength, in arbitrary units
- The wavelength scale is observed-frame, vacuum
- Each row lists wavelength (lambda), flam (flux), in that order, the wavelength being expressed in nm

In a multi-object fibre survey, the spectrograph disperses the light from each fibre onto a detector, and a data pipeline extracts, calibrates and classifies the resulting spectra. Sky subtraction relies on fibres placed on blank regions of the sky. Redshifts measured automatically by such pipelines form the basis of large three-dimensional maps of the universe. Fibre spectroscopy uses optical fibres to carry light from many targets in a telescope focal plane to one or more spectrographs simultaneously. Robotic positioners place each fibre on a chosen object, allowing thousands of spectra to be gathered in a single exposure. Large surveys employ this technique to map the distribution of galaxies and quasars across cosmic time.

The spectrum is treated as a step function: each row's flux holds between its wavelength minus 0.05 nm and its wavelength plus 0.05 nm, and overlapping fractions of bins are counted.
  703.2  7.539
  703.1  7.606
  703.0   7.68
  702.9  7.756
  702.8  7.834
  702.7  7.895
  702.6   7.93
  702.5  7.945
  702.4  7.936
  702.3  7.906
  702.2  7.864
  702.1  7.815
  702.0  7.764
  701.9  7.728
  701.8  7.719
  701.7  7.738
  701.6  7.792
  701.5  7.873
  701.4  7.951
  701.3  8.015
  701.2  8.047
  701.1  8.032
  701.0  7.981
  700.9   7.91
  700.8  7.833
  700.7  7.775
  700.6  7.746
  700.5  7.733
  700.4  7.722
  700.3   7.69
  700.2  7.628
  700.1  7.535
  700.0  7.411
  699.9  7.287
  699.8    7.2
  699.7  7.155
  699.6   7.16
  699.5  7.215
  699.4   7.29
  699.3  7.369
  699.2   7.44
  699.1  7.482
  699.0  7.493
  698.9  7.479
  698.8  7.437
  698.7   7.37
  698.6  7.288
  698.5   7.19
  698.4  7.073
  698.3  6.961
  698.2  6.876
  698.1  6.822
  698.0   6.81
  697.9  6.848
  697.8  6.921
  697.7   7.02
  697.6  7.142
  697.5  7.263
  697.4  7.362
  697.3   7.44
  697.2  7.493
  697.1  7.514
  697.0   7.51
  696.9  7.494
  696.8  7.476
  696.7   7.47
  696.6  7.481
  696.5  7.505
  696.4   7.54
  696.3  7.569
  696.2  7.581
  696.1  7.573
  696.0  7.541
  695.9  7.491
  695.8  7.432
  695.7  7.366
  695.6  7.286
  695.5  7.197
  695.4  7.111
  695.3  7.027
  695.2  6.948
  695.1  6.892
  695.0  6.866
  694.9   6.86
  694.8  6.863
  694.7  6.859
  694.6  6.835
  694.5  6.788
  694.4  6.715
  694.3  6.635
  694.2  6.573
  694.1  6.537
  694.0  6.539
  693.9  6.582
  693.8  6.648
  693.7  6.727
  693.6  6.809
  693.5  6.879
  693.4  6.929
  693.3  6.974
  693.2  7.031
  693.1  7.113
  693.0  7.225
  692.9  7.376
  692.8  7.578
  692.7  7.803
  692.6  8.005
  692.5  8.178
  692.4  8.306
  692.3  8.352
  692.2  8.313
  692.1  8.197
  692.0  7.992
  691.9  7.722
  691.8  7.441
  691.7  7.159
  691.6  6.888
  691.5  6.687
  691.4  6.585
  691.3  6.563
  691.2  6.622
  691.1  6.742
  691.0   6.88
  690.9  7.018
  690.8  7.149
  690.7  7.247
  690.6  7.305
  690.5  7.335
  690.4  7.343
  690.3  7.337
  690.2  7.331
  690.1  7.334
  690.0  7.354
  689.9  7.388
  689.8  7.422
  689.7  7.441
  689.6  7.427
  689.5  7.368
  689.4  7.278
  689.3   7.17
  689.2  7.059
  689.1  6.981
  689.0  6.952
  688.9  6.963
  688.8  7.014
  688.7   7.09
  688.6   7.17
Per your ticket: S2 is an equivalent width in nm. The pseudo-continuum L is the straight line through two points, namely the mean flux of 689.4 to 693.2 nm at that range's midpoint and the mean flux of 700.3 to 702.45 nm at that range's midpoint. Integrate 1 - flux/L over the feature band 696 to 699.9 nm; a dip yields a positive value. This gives 0.20 nm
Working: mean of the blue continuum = 7.39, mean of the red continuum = 7.85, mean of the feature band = 7.3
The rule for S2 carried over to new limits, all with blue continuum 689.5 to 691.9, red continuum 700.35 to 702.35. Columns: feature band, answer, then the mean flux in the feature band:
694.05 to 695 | 0.084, 6.75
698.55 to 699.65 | 0.048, 7.37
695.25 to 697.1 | 0.020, 7.43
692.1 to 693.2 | -0.080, 7.81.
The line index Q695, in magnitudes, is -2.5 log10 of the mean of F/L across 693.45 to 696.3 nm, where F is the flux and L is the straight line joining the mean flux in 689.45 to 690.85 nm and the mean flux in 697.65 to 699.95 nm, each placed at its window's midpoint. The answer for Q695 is 0.04 mag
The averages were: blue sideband 7.34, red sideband 7.18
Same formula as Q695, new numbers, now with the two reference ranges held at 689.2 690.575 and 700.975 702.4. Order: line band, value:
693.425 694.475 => 0.13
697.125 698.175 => 0.08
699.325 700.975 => 0.04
